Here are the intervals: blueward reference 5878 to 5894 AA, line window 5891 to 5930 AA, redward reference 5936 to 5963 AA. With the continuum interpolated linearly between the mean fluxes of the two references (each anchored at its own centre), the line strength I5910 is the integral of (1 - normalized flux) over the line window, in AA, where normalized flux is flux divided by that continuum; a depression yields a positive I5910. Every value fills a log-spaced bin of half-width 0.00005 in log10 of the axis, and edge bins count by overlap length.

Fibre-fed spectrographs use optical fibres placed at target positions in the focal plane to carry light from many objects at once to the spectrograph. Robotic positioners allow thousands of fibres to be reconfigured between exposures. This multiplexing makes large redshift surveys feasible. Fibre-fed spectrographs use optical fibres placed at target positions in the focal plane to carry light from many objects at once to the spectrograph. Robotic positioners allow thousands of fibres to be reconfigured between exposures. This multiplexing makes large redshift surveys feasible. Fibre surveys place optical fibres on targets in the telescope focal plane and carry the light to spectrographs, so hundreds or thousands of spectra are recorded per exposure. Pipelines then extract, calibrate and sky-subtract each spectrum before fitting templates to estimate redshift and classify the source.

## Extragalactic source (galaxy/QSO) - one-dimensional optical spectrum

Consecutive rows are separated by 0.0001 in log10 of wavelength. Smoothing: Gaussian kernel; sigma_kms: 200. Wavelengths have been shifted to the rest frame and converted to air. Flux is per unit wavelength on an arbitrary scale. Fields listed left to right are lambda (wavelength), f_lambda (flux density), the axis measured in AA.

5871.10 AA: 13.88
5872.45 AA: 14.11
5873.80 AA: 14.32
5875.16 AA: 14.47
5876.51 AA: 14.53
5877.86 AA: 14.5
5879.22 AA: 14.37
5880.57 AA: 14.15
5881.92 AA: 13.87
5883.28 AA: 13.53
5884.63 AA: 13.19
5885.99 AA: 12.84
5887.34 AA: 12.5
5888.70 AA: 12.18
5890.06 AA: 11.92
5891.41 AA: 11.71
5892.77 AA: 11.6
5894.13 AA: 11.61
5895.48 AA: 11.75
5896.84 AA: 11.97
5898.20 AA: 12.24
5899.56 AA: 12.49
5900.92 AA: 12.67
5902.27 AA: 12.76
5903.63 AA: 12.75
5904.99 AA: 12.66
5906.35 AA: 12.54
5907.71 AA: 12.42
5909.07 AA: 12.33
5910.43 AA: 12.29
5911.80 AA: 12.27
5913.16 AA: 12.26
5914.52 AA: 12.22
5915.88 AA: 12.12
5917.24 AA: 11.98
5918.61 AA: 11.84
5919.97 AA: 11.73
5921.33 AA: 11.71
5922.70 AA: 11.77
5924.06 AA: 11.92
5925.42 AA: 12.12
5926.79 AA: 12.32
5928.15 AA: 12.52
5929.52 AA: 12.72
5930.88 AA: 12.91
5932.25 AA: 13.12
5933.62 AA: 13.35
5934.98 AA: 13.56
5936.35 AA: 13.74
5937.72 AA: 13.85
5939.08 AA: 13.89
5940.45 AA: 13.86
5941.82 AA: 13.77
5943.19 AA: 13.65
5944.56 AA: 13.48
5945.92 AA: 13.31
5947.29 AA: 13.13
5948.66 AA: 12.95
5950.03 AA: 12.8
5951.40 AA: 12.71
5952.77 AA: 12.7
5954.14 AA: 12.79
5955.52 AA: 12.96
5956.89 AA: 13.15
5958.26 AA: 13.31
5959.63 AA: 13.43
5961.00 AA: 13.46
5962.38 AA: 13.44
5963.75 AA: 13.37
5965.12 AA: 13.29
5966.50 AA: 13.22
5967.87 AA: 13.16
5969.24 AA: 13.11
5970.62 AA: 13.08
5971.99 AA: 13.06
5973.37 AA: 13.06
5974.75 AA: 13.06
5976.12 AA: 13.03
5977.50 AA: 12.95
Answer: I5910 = 2.6 AA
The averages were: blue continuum 12.9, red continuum 13.3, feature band 12.2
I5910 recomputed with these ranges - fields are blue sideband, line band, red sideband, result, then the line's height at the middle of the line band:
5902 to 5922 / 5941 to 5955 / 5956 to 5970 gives -0.16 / 13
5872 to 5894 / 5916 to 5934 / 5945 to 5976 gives 1.25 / 13.2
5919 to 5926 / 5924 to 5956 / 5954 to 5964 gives -1.52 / 12.5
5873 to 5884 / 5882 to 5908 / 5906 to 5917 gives 1.61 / 13.3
